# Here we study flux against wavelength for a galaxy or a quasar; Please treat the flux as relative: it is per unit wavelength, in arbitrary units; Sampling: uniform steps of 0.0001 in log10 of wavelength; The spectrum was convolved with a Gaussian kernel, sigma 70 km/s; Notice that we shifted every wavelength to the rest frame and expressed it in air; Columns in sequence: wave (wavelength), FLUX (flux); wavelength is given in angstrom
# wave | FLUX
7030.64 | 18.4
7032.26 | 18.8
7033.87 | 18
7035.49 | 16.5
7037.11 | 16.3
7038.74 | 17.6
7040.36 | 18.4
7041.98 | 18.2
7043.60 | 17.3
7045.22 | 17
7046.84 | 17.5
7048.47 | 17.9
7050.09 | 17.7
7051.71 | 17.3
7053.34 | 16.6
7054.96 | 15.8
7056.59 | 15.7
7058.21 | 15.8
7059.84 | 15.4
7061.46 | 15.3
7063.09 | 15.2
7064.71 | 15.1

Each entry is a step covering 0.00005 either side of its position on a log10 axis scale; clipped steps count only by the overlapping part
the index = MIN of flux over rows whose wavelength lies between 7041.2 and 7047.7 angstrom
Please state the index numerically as 17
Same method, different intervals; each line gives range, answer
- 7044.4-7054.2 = 16.6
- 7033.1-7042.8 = 16.3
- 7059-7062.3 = 15.3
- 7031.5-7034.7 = 18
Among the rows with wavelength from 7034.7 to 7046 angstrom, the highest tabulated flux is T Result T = 18.4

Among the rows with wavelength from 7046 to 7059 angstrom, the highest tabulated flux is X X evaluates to 17.9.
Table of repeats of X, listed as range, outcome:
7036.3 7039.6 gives 17.6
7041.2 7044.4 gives 18.2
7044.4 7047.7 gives 17.5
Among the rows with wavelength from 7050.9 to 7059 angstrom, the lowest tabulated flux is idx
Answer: 15.7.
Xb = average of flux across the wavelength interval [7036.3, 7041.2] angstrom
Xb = 17.4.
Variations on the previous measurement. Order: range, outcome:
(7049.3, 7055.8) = 16.8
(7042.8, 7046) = 17.2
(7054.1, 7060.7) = 15.7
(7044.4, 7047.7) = 17.2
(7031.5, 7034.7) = 18.4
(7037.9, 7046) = 17.7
